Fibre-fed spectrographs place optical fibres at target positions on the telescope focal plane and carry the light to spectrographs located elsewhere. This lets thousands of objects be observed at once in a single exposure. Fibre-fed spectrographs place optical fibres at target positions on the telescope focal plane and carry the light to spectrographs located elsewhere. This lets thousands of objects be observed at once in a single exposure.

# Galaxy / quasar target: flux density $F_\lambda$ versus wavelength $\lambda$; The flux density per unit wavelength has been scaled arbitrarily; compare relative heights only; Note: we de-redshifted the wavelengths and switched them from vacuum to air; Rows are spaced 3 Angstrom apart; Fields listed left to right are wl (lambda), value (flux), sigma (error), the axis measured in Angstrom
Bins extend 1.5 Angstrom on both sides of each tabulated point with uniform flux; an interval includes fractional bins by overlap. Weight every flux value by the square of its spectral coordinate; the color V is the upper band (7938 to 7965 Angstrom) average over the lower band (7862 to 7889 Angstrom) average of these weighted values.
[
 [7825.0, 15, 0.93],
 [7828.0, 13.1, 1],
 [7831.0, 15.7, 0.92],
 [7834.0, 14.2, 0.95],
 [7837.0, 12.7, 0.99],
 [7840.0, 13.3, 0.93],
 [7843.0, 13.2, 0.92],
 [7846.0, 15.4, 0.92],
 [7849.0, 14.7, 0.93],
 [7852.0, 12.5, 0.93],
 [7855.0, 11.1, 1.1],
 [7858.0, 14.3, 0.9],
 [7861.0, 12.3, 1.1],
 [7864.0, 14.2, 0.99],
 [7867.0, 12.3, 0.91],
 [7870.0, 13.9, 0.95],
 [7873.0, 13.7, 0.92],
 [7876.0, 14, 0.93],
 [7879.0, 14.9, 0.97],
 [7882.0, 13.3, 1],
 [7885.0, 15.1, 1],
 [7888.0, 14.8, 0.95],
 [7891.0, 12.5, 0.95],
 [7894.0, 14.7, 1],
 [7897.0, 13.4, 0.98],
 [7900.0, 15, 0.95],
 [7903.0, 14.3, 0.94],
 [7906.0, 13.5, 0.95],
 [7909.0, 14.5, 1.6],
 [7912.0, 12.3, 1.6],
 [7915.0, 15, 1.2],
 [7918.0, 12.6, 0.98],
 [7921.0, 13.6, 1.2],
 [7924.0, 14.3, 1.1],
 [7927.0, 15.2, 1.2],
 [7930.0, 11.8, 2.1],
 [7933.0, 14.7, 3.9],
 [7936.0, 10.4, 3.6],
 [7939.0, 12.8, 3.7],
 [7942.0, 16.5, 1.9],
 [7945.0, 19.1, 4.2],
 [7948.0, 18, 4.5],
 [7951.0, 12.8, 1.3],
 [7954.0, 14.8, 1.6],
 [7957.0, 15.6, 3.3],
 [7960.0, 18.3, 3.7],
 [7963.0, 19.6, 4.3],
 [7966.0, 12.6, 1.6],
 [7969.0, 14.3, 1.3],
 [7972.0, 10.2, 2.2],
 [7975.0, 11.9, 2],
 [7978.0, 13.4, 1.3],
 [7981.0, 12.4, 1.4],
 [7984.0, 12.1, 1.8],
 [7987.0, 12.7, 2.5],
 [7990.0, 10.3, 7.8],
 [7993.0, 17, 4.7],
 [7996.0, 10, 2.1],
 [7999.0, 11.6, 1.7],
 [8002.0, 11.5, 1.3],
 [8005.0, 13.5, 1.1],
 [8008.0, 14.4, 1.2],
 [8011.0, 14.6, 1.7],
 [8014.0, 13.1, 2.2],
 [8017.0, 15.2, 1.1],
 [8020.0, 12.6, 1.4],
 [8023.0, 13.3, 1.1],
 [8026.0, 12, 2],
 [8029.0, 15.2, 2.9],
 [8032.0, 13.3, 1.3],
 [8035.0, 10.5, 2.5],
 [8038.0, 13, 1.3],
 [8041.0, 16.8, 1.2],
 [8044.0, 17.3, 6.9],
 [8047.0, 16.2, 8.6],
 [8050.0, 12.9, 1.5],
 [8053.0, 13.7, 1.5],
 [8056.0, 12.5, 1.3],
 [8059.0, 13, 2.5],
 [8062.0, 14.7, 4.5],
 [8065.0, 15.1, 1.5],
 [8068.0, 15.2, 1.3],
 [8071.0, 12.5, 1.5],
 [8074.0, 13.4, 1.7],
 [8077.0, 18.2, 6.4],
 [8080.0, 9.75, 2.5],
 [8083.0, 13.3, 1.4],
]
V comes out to 1.20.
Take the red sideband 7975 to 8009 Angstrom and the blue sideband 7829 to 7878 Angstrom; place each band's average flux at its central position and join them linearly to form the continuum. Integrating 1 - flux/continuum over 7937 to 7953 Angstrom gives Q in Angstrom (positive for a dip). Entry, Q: -3.4 Angstrom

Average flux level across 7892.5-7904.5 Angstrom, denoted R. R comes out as 14.4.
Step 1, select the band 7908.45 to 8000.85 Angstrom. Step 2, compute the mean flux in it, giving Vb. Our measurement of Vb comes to 13.9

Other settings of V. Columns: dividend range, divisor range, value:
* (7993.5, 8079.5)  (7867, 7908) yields 1.02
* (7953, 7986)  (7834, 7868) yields 1.09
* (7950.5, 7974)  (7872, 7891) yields 1.07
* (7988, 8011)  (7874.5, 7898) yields 0.93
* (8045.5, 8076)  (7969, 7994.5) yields 1.13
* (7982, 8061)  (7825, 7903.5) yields 1.01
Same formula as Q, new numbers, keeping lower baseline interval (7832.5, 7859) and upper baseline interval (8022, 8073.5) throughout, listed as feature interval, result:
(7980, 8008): 2.8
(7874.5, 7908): -1.4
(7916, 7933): 0.0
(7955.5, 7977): -1.3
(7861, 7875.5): 0.1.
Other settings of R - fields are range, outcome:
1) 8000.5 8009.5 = 13.1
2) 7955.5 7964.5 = 17.8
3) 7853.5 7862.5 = 12.6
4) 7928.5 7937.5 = 12.3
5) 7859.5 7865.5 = 13.2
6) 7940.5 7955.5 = 16.2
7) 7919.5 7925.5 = 14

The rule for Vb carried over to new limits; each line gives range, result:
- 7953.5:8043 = 13.5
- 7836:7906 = 13.7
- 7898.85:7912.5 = 14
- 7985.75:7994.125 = 13.2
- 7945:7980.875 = 14.8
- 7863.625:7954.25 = 14.1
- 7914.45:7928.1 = 14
